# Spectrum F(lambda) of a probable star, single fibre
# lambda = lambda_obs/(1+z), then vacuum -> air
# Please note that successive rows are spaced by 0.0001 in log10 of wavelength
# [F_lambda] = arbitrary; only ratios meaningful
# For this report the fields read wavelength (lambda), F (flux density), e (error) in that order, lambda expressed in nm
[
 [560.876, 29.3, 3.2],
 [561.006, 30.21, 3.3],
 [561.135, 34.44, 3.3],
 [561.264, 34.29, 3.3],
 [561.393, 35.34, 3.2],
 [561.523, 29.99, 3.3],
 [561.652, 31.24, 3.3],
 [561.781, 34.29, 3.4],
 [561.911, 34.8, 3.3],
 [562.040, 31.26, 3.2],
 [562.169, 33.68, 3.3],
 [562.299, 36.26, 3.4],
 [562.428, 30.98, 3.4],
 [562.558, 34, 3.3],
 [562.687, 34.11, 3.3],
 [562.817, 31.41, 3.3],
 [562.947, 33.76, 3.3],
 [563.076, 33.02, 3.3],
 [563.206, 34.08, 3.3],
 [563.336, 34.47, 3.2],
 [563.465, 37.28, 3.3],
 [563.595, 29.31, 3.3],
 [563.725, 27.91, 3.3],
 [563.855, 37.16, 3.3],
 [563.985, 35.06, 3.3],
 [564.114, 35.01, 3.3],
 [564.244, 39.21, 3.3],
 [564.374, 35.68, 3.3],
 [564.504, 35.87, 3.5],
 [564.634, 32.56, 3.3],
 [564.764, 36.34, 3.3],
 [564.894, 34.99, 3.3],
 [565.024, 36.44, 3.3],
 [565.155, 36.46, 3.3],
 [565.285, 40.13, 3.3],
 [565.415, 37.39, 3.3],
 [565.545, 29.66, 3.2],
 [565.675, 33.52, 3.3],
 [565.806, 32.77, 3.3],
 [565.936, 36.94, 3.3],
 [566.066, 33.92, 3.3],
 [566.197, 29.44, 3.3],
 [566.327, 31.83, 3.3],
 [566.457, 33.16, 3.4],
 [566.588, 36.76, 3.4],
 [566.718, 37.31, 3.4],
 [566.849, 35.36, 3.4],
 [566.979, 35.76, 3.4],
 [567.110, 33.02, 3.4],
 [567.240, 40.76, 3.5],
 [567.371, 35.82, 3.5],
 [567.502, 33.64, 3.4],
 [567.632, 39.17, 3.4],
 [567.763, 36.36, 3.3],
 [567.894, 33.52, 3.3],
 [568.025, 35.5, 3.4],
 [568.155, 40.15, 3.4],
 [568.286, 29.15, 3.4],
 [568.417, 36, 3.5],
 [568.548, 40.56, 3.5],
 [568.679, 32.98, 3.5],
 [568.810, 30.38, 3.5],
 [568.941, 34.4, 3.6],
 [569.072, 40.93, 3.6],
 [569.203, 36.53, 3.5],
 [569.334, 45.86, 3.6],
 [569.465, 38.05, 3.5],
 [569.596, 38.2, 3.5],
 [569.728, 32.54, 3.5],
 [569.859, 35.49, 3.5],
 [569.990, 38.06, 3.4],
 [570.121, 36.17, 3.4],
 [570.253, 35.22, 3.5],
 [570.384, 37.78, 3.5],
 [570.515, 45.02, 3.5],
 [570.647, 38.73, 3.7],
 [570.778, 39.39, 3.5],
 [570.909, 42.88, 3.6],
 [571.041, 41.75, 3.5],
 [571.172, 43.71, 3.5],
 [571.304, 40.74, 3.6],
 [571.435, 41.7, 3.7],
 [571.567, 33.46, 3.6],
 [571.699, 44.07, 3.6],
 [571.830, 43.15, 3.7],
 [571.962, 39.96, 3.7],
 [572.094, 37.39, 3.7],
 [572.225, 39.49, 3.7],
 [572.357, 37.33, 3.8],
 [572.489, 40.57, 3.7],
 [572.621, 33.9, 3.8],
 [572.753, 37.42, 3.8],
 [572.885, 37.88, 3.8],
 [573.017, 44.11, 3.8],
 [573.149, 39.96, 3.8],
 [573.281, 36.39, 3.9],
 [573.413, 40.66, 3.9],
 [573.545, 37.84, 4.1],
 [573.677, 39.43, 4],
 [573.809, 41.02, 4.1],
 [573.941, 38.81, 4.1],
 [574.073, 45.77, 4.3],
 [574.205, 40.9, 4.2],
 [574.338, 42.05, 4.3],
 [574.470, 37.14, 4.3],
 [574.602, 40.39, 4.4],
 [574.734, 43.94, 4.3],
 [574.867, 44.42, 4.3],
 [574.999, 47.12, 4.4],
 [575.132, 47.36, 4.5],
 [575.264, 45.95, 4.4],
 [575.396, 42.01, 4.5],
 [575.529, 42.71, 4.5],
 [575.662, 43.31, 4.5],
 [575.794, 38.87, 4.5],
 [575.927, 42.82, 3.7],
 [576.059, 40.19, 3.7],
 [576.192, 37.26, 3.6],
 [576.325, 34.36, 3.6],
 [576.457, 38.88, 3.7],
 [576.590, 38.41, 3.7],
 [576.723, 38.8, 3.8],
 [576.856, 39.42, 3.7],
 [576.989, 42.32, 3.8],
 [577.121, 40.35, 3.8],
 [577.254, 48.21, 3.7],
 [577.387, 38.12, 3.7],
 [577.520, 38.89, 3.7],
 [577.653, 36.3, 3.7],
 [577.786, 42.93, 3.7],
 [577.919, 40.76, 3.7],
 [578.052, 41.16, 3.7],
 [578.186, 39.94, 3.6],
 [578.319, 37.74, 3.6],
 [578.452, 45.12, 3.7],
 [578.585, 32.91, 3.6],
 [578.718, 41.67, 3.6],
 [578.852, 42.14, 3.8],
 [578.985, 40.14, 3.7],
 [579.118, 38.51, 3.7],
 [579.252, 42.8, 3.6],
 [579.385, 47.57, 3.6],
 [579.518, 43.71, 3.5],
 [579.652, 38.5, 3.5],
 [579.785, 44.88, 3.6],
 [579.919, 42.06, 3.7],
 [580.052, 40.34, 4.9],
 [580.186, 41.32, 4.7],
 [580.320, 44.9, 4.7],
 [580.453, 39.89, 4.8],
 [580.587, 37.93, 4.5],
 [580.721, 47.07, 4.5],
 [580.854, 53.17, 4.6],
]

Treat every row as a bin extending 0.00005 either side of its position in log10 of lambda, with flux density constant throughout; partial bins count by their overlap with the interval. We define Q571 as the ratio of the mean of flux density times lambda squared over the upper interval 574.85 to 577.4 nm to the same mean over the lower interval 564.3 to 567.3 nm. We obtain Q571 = 1.2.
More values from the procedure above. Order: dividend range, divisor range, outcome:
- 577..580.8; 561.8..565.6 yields 1.27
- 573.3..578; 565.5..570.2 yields 1.19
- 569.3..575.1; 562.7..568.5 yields 1.17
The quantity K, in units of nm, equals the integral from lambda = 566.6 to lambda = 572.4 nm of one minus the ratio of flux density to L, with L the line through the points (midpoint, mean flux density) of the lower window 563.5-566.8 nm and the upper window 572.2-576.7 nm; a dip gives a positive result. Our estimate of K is -0.06 nm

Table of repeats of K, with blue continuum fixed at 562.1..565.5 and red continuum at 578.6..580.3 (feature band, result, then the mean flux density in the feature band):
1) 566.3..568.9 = 0.071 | 35.4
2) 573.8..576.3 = -0.147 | 42.1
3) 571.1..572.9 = -0.047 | 39.4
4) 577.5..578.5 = 0.019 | 40.3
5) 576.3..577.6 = 0.023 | 39.9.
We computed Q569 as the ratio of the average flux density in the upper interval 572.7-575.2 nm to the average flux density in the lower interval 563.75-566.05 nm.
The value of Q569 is 1.16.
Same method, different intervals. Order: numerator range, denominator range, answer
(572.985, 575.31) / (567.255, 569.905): 1.15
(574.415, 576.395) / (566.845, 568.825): 1.18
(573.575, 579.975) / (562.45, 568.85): 1.18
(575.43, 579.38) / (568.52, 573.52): 1.04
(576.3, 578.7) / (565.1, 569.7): 1.12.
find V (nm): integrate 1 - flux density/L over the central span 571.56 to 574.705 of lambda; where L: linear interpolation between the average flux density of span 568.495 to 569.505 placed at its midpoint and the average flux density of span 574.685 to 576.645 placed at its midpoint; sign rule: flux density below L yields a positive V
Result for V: 0.03 nm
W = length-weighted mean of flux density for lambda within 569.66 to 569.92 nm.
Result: 33.9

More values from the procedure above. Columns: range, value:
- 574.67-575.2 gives 45.7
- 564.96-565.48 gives 37.6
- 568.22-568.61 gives 35.2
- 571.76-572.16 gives 40.3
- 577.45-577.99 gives 39.7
